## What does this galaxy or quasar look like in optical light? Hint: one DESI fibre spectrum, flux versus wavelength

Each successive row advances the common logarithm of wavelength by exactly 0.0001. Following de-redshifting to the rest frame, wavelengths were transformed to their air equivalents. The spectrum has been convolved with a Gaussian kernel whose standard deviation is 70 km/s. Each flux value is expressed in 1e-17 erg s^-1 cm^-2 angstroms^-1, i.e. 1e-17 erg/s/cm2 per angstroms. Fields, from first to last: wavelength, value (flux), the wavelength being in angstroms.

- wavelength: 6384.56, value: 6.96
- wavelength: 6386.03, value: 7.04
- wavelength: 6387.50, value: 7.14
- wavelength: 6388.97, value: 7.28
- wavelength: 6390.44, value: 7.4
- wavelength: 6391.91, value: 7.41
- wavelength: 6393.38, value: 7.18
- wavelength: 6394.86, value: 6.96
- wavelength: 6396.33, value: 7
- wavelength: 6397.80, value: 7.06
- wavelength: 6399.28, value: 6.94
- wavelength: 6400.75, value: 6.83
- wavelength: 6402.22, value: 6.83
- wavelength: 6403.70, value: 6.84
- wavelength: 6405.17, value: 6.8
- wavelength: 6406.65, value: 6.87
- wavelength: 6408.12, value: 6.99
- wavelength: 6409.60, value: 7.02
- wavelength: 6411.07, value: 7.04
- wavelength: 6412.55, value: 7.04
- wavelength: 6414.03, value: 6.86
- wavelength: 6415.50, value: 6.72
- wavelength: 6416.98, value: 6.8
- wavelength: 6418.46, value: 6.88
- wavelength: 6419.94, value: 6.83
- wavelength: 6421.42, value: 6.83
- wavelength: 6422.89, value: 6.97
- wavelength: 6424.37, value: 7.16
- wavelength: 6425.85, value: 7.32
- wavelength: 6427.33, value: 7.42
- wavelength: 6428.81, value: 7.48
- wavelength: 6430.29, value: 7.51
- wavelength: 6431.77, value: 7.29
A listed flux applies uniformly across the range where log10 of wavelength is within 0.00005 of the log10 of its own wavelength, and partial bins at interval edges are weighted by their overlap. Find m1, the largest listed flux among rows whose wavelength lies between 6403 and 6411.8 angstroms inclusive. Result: 7.04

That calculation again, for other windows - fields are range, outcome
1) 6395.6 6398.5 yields 7.06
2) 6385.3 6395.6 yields 7.41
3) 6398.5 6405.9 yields 6.94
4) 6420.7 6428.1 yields 7.42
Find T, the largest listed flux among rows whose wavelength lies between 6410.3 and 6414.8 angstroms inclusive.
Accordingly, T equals 7.04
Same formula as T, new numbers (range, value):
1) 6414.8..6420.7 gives 6.88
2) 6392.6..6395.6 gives 7.18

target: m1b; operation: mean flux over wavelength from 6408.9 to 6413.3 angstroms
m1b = 7.03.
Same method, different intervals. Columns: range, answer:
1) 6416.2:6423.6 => 6.86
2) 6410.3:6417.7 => 6.9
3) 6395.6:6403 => 6.93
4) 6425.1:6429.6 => 7.41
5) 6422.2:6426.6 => 7.15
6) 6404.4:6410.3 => 6.92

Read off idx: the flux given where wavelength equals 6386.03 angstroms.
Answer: 7.04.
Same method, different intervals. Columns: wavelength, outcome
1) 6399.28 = 6.94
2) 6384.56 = 6.96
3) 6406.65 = 6.87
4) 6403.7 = 6.84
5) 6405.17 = 6.8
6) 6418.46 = 6.88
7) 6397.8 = 7.06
